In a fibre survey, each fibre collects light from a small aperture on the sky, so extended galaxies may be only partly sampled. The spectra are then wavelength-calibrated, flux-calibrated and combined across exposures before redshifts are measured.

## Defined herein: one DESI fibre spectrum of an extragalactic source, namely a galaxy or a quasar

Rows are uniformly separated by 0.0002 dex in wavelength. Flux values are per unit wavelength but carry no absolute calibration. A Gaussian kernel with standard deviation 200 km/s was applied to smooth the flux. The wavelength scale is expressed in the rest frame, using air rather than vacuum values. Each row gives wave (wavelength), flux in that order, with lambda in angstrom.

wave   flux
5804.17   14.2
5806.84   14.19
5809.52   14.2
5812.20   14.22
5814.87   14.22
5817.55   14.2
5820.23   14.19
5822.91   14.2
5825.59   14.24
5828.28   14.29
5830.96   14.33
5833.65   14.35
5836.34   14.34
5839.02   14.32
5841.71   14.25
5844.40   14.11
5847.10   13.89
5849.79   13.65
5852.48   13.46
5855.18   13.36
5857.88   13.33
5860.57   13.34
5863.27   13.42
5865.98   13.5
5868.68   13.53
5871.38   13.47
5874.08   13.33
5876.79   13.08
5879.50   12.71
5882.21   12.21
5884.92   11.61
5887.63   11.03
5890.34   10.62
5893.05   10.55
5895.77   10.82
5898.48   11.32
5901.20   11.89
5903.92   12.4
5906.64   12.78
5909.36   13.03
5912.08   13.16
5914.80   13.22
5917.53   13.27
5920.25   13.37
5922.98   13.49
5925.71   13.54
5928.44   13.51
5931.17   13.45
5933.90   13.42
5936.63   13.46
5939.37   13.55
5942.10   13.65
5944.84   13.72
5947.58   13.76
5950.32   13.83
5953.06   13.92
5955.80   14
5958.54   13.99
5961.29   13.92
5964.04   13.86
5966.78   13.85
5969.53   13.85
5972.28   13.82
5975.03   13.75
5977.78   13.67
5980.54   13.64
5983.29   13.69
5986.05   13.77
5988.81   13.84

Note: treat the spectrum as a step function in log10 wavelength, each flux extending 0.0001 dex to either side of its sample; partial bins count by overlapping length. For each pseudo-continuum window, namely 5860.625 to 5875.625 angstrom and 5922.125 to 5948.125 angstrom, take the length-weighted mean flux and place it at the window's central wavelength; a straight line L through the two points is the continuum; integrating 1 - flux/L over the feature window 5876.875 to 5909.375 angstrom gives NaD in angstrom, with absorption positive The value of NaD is 4.2 angstrom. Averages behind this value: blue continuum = 13.4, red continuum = 13.5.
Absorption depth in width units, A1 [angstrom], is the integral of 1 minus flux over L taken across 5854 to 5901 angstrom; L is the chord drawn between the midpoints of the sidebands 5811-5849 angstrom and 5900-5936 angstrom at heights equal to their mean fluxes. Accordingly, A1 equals 4.3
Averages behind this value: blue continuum 14.2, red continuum 13.1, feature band 12.4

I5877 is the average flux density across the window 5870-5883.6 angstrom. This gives 13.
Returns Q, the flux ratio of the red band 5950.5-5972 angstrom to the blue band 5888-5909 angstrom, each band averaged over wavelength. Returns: 1.21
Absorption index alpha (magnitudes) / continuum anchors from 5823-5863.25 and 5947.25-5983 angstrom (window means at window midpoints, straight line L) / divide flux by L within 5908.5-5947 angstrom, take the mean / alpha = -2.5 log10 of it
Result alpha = 0.03 mag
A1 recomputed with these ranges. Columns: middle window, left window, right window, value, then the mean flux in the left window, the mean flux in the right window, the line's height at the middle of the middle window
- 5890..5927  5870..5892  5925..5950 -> 1.3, 12.2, 13.6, 12.9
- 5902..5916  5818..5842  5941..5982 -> 1.1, 14.3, 13.8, 14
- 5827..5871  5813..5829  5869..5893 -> -1.8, 14.2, 12.2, 13.3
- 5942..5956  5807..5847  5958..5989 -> 0.1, 14.2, 13.8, 13.9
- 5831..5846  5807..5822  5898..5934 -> -0.4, 14.2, 13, 13.9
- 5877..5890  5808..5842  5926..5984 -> 2.0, 14.3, 13.7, 14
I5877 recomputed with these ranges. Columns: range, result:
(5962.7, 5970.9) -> 13.9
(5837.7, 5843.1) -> 14.3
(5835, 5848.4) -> 14.2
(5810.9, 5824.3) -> 14.2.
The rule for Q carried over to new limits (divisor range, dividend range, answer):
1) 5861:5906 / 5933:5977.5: 1.12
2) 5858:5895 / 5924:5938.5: 1.08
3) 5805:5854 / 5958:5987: 0.98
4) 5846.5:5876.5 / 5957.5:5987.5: 1.03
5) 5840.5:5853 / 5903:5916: 0.93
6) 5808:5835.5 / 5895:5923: 0.89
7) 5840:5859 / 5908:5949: 0.98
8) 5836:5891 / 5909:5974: 1.03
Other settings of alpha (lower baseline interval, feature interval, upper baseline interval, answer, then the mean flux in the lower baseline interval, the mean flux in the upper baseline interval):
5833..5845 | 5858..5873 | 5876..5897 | -0.06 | 14.3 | 11.5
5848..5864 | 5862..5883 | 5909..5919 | 0.02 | 13.4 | 13.2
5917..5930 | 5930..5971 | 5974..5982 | -0.01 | 13.4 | 13.7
